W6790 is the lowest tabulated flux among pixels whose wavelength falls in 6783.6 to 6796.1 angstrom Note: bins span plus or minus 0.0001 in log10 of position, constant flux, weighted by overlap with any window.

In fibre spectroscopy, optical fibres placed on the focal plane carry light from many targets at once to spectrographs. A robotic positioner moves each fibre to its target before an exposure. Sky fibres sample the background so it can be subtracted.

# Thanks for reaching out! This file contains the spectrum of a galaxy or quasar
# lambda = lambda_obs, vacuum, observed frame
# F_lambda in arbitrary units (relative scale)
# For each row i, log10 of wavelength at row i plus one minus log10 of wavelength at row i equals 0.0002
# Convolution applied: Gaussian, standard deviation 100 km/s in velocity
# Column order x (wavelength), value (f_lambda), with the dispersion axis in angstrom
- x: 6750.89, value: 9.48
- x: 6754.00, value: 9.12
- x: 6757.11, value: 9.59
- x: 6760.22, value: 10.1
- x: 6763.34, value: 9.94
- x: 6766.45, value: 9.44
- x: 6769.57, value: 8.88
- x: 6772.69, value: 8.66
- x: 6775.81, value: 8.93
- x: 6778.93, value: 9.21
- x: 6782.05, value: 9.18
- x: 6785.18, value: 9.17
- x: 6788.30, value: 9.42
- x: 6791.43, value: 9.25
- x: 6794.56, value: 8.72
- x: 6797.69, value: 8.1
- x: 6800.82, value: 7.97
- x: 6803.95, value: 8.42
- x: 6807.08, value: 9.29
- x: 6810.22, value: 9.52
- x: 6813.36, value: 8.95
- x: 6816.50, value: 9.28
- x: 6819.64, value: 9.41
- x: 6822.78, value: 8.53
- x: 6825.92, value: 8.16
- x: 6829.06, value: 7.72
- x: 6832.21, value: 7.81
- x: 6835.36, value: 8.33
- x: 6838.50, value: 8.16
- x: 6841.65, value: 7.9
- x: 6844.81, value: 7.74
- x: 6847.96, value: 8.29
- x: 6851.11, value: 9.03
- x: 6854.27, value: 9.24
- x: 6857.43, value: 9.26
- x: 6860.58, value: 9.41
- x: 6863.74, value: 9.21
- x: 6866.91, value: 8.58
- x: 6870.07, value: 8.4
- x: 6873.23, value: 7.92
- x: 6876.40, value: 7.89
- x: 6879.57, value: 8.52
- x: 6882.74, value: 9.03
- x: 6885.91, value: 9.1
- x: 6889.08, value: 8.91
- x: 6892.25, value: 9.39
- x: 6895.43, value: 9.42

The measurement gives 8.72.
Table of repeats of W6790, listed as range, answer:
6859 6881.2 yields 7.89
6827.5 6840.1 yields 7.72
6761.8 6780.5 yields 8.66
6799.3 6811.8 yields 7.97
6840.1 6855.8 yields 7.74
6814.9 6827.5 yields 8.16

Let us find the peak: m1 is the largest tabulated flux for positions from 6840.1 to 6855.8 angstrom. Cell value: 9.24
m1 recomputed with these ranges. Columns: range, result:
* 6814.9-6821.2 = 9.41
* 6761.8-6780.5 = 9.94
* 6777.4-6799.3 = 9.42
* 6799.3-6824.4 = 9.52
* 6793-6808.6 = 9.29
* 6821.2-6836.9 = 8.53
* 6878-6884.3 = 9.03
